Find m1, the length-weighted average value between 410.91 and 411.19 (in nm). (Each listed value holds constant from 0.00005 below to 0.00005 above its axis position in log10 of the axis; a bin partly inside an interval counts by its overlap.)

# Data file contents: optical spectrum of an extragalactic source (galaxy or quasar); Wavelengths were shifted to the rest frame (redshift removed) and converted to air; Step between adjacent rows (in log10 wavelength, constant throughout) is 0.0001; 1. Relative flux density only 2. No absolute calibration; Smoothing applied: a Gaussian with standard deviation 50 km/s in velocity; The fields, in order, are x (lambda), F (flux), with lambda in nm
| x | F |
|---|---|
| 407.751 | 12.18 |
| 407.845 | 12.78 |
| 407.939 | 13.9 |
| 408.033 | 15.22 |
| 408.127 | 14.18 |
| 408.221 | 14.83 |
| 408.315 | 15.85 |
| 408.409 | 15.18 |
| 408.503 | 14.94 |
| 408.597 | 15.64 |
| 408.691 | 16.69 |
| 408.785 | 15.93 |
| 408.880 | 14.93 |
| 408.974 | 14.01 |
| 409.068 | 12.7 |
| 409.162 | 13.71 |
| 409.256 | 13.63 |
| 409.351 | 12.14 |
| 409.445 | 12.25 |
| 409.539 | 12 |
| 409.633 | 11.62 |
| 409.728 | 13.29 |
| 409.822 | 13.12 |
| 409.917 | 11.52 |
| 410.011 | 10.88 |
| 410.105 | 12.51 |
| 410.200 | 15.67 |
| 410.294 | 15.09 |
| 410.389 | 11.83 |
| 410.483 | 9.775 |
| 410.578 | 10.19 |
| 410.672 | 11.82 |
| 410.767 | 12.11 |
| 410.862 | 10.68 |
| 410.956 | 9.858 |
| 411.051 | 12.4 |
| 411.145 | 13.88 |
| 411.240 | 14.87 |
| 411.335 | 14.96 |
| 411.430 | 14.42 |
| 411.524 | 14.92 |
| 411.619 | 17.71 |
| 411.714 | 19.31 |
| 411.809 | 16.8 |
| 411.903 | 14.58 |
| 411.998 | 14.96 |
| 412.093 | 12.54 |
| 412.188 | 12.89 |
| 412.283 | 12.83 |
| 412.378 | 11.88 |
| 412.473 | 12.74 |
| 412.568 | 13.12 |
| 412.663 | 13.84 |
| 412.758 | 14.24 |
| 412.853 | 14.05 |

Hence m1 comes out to 12.1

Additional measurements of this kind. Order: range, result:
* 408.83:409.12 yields 13.9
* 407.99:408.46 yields 15.1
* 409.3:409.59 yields 12.1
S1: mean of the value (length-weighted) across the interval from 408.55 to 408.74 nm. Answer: 16.2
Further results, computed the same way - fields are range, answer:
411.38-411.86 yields 16.6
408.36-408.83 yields 15.7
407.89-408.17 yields 14.4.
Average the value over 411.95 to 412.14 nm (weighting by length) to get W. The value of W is 13.7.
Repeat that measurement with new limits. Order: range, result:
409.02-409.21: 13.3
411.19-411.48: 14.7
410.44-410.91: 10.9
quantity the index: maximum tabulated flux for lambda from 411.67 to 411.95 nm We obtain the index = 19.31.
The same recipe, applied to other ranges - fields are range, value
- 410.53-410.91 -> 12.11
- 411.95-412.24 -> 14.96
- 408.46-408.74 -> 16.69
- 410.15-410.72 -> 15.67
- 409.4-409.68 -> 12.25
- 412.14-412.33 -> 12.89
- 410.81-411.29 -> 14.87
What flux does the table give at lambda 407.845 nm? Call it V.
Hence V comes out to 12.78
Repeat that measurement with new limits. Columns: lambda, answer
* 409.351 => 12.14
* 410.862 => 10.68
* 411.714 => 19.31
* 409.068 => 12.7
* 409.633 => 11.62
